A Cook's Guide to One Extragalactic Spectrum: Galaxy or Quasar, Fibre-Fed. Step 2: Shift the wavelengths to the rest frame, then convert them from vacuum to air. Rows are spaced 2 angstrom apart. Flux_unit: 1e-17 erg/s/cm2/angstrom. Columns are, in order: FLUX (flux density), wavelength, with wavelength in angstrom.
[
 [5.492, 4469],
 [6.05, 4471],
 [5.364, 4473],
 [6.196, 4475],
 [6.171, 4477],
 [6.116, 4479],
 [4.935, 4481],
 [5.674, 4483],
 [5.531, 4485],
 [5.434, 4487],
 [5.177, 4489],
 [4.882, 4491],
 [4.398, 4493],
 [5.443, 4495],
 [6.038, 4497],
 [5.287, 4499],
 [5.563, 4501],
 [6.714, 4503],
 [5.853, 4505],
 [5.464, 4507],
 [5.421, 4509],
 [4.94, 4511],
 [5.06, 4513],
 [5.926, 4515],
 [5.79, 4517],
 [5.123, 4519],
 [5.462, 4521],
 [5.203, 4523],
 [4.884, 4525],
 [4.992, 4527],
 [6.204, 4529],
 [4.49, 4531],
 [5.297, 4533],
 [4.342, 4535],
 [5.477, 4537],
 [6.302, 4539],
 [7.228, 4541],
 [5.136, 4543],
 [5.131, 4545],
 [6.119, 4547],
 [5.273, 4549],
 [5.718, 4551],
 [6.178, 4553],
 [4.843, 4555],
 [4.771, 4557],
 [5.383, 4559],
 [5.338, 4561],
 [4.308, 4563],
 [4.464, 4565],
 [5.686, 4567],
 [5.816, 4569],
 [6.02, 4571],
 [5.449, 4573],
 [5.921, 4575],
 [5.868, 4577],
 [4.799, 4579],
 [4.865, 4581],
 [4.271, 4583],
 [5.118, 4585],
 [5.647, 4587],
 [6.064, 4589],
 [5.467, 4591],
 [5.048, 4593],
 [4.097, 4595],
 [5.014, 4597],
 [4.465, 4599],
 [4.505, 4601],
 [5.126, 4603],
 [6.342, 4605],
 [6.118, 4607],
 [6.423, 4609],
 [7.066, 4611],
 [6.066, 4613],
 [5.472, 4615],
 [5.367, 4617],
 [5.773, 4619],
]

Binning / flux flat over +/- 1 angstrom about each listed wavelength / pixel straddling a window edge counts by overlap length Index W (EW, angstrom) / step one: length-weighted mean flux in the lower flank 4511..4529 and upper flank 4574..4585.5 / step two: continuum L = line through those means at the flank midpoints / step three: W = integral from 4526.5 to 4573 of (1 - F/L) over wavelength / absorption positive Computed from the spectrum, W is -1.6 angstrom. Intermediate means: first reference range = 5.33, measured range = 5.42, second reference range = 5.14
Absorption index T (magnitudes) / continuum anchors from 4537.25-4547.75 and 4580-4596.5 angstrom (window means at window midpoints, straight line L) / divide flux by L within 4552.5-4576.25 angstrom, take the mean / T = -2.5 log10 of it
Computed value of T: 0.04 mag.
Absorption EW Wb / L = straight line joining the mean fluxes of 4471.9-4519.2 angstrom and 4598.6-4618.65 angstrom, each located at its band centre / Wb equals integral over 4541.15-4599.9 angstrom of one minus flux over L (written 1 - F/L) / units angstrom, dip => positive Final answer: 4.0 angstrom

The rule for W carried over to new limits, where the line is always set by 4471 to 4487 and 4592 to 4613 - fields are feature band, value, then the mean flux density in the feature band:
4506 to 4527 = 1.2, 5.31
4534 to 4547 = -0.1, 5.64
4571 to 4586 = 0.7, 5.24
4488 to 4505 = 0.6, 5.46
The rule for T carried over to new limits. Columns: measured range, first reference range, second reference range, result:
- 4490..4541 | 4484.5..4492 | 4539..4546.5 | 0.03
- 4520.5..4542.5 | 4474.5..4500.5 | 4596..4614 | 0.02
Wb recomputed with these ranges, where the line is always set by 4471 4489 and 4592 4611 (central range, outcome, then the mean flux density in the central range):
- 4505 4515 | 0.4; 5.35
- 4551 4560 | 0.2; 5.34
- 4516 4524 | 0.2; 5.39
